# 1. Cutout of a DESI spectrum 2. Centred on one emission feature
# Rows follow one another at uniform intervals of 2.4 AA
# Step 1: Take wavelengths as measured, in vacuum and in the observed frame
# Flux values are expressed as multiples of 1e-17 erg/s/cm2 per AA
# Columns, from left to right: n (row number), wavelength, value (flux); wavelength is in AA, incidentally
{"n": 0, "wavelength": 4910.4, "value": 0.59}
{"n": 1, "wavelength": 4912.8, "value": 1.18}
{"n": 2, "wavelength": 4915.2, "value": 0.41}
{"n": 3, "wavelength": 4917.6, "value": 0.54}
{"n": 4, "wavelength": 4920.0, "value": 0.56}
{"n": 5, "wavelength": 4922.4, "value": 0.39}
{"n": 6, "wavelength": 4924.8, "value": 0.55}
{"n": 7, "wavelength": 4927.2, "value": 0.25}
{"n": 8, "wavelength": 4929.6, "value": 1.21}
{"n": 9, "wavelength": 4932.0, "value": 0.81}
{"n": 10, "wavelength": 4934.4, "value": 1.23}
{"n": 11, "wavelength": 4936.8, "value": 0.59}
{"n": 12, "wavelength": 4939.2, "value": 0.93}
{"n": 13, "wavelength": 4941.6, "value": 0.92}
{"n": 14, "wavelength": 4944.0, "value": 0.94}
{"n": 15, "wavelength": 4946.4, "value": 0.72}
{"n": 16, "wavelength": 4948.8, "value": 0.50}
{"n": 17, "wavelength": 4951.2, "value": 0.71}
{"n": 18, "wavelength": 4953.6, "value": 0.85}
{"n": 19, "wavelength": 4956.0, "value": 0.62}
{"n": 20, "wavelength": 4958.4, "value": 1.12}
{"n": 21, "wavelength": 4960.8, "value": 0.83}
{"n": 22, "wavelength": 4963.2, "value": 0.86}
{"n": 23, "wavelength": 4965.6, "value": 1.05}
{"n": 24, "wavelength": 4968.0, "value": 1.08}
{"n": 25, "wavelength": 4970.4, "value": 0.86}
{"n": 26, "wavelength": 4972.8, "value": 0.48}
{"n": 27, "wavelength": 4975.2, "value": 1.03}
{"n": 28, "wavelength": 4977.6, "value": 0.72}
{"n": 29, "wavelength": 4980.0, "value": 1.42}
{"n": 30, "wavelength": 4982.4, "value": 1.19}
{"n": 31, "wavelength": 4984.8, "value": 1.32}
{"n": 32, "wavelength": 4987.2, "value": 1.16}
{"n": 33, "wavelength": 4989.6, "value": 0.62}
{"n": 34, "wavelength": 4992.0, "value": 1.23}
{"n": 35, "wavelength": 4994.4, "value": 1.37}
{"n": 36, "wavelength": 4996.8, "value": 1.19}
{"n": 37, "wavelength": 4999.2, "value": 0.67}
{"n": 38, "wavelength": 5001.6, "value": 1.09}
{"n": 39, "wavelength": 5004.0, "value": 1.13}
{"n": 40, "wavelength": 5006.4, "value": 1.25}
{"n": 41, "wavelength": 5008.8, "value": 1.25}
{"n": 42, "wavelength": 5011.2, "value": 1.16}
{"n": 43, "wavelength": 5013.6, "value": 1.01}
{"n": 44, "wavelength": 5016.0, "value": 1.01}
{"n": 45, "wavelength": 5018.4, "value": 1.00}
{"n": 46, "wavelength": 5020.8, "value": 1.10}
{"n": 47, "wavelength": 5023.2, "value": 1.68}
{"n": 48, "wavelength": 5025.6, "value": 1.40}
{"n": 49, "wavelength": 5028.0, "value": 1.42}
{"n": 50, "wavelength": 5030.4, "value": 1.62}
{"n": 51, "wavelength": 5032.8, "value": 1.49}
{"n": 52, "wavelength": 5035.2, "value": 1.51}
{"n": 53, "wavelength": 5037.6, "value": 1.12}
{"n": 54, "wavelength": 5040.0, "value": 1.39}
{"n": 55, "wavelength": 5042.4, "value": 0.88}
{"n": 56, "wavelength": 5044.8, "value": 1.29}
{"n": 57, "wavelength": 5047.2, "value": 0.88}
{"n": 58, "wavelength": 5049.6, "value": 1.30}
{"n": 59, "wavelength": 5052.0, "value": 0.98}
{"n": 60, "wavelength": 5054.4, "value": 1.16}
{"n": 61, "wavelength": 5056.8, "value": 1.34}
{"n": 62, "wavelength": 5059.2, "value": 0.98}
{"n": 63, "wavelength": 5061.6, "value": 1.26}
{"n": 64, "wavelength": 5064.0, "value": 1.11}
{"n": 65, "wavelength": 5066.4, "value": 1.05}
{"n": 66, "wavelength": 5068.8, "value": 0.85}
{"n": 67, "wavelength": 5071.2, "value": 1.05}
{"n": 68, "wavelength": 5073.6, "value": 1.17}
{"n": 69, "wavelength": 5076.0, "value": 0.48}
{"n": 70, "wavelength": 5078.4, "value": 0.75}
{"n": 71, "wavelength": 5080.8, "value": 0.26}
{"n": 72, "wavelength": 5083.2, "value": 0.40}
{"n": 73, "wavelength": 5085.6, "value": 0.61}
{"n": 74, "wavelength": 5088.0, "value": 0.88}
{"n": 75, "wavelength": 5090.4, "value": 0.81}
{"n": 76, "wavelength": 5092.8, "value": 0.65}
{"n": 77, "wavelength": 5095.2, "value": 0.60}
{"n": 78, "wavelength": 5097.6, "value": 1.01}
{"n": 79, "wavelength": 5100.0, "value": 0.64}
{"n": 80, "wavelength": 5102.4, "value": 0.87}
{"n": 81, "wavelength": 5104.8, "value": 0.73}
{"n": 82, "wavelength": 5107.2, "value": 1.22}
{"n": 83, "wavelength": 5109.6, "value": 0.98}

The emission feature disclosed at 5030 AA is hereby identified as C III]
